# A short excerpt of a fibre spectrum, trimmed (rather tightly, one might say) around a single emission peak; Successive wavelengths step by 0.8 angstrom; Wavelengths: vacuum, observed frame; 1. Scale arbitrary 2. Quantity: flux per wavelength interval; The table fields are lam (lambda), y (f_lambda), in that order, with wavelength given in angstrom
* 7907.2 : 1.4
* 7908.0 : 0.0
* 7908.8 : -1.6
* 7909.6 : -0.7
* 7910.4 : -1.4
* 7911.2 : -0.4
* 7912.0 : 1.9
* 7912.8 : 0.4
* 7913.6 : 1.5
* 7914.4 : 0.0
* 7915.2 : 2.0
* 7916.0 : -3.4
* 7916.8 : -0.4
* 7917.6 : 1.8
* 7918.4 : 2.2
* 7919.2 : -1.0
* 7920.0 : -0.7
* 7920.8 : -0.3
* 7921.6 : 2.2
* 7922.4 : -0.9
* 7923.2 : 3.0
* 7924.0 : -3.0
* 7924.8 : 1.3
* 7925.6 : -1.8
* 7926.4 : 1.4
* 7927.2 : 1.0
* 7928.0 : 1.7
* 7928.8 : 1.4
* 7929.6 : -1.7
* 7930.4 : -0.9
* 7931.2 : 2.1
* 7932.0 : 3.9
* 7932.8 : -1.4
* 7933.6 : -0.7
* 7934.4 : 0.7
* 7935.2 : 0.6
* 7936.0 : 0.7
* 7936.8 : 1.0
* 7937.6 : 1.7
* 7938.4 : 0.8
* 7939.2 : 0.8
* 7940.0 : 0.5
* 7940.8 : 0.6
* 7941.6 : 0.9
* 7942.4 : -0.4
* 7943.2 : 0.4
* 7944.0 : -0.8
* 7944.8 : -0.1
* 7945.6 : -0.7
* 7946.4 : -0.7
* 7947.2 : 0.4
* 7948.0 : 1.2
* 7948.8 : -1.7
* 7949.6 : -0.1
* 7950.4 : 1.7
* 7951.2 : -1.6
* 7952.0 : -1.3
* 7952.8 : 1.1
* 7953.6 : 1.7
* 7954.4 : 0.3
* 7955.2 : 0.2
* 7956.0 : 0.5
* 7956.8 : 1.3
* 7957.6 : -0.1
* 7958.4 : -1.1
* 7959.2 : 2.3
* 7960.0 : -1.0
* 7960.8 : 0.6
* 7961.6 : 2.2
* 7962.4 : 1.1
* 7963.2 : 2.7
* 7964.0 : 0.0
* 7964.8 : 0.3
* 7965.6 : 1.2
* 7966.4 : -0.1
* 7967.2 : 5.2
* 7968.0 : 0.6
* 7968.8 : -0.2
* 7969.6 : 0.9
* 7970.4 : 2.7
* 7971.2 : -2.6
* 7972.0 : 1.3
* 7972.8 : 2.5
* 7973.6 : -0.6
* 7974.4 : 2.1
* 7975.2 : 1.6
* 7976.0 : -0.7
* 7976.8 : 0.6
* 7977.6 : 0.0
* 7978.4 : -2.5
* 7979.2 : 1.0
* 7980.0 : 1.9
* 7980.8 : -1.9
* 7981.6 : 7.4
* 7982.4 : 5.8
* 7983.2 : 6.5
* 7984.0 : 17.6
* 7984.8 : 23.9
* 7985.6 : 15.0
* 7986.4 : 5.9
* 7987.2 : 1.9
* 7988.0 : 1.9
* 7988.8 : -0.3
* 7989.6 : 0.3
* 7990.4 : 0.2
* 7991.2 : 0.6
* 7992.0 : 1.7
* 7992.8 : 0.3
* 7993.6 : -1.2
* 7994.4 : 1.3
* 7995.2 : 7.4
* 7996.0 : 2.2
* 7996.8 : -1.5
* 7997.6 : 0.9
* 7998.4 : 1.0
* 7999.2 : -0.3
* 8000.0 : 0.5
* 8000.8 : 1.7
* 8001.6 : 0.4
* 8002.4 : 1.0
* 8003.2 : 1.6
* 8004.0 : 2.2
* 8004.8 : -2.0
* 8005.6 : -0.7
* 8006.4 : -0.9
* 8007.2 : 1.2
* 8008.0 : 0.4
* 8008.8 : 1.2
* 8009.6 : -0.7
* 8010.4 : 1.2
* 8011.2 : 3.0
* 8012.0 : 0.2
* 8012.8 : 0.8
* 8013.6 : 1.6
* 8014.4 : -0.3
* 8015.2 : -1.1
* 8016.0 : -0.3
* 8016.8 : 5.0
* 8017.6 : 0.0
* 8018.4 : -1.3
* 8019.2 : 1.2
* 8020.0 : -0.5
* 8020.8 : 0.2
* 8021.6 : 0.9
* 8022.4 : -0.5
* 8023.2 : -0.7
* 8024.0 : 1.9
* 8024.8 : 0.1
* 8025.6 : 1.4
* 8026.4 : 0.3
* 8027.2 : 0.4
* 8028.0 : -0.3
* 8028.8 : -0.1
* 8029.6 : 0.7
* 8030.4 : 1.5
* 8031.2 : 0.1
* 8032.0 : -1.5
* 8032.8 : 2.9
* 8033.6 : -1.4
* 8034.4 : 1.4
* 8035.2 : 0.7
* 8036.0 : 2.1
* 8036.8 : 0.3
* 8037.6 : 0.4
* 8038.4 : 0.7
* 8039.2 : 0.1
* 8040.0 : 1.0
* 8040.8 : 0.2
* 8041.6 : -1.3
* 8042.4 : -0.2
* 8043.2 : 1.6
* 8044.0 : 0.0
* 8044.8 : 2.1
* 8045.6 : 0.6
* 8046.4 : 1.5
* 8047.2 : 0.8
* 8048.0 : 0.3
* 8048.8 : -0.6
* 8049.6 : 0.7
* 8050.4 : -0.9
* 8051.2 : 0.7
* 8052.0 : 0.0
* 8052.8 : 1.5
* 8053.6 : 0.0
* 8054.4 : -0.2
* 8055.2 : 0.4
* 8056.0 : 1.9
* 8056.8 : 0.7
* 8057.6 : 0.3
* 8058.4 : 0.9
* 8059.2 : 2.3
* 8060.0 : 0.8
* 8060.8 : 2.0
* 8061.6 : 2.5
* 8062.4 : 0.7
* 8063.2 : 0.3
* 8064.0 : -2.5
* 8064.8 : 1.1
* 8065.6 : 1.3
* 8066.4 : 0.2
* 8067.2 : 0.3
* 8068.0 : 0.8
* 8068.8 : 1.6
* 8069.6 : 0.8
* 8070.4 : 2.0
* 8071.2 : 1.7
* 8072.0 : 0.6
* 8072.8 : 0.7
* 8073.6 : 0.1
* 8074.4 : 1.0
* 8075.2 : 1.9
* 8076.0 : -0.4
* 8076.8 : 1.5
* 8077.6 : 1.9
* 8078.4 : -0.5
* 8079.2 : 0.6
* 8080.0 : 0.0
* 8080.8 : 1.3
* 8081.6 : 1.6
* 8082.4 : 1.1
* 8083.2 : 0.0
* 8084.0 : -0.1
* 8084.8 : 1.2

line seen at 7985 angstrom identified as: H-alpha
